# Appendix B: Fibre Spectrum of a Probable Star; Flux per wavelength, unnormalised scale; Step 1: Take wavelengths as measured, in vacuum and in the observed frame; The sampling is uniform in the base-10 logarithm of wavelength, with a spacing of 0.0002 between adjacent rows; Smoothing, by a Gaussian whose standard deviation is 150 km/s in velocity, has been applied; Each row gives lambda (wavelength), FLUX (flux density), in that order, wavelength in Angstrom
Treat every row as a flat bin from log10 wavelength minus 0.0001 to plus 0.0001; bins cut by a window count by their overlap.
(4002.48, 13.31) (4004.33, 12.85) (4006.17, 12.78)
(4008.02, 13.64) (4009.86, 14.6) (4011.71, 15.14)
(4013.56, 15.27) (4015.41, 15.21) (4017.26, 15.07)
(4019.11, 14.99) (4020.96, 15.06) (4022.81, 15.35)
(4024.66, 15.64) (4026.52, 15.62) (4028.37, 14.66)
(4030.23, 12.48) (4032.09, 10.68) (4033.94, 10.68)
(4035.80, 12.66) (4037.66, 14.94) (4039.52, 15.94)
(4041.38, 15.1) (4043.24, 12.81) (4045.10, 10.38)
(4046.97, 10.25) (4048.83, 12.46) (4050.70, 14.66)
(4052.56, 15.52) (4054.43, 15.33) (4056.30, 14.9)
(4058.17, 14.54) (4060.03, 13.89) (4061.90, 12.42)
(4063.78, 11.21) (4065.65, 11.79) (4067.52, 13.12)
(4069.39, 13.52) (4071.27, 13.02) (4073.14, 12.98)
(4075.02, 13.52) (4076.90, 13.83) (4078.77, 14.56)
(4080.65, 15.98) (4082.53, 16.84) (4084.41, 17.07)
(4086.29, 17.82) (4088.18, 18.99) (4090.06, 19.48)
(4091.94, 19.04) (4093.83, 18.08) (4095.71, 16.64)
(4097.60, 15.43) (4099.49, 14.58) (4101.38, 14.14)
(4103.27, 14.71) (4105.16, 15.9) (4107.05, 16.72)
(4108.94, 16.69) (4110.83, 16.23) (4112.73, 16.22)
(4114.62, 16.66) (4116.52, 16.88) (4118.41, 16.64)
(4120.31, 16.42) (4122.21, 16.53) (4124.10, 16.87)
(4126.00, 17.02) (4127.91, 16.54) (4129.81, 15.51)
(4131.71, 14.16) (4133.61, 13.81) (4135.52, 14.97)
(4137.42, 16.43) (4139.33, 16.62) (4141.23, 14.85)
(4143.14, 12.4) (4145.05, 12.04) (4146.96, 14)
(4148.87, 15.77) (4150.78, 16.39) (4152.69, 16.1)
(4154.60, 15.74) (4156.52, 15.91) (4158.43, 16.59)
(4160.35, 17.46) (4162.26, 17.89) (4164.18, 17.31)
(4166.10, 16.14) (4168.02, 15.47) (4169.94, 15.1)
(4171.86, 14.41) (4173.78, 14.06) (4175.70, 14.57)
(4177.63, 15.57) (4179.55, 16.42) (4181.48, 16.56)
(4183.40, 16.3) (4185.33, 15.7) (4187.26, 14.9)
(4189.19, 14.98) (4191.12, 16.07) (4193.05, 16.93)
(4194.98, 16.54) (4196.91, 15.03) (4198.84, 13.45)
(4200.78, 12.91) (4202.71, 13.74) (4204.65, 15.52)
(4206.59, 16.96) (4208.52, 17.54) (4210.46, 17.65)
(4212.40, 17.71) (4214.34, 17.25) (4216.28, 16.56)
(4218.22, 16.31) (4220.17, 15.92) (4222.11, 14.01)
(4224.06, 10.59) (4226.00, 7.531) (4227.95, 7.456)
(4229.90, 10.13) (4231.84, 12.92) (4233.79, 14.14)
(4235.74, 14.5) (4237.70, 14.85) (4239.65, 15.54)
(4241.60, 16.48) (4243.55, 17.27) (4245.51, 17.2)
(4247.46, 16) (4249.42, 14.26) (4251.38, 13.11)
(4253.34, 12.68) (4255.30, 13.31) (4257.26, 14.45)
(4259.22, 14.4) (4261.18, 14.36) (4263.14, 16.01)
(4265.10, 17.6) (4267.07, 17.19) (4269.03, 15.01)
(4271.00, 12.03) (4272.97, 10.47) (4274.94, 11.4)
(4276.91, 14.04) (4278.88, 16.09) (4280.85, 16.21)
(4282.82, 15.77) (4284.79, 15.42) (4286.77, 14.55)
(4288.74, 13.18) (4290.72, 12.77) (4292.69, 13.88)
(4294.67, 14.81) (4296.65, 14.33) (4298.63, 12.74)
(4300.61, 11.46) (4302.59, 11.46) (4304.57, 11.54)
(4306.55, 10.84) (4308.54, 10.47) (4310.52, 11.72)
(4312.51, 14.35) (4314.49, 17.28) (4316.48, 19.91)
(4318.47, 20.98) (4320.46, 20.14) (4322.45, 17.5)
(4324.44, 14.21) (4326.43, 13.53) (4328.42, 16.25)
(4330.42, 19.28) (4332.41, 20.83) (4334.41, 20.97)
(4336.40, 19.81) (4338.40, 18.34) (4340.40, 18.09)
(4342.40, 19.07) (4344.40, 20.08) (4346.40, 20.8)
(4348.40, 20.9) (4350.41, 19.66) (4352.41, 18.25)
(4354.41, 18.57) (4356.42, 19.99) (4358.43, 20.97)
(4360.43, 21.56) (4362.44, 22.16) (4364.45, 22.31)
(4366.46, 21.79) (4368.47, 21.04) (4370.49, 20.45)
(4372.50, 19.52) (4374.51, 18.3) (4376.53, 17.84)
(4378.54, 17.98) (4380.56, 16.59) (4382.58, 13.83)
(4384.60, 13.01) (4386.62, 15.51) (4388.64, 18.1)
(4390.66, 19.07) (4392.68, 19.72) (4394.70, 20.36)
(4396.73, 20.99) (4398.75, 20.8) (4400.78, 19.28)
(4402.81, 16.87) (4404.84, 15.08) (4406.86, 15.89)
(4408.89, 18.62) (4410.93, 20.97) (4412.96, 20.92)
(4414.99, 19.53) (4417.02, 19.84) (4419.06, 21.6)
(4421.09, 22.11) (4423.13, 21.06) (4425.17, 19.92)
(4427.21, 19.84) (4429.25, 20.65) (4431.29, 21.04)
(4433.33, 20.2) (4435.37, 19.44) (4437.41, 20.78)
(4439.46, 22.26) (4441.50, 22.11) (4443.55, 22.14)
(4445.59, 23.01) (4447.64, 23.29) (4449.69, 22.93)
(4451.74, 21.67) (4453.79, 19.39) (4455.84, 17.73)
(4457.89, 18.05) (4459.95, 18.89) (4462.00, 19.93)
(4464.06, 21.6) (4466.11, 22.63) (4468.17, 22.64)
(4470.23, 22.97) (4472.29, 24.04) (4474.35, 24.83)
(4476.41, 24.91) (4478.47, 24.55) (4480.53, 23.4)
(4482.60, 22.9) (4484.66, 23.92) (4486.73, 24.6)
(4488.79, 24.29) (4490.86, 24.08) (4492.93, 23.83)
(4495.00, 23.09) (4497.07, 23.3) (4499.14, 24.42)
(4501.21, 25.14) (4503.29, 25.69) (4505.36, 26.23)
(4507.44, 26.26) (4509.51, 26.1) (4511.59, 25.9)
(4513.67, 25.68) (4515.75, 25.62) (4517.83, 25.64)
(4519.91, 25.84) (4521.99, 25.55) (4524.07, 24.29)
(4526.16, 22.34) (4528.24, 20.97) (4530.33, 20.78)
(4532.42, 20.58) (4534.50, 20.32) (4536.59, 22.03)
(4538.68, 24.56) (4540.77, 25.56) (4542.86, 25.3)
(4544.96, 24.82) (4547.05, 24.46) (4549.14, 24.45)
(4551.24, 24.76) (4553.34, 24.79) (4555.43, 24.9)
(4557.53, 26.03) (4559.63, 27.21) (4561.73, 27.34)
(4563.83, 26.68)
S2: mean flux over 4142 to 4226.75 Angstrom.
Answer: 15.4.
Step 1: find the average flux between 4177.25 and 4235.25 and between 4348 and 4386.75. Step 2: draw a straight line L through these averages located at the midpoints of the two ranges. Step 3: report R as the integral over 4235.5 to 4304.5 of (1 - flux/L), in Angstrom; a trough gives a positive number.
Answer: 8.55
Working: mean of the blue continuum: 14.8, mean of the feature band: 14.4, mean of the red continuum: 19.1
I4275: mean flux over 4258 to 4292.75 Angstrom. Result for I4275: 14.5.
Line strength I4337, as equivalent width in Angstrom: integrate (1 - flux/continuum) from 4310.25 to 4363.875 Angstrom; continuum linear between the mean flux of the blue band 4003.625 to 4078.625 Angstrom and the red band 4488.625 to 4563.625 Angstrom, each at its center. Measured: 4.0 Angstrom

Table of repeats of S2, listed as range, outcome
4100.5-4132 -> 16.2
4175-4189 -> 15.7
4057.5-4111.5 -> 15.3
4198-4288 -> 14.5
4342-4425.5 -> 19.3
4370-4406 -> 17.9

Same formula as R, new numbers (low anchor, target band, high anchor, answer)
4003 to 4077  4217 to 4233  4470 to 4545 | 5.3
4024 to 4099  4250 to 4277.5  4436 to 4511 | 6.8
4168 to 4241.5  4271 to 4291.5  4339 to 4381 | 4.0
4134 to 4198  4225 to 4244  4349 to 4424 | 4.3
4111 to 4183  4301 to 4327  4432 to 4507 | 6.0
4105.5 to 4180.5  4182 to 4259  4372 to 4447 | 9.5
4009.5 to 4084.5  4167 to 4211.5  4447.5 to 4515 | 4.0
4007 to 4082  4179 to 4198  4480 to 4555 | 1.2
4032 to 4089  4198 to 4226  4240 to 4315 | -2.2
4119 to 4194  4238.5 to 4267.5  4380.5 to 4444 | 3.0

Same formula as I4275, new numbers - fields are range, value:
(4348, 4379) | 20.1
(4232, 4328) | 14.6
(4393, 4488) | 21.1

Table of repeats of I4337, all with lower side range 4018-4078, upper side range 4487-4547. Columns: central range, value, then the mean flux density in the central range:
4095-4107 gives -0.44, 15.3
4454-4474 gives 1.76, 21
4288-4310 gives 7.75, 12.5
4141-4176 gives 1.47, 15.4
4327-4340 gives 0.68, 19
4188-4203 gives 1.69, 15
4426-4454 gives 1.37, 21.4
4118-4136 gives -0.57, 15.8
